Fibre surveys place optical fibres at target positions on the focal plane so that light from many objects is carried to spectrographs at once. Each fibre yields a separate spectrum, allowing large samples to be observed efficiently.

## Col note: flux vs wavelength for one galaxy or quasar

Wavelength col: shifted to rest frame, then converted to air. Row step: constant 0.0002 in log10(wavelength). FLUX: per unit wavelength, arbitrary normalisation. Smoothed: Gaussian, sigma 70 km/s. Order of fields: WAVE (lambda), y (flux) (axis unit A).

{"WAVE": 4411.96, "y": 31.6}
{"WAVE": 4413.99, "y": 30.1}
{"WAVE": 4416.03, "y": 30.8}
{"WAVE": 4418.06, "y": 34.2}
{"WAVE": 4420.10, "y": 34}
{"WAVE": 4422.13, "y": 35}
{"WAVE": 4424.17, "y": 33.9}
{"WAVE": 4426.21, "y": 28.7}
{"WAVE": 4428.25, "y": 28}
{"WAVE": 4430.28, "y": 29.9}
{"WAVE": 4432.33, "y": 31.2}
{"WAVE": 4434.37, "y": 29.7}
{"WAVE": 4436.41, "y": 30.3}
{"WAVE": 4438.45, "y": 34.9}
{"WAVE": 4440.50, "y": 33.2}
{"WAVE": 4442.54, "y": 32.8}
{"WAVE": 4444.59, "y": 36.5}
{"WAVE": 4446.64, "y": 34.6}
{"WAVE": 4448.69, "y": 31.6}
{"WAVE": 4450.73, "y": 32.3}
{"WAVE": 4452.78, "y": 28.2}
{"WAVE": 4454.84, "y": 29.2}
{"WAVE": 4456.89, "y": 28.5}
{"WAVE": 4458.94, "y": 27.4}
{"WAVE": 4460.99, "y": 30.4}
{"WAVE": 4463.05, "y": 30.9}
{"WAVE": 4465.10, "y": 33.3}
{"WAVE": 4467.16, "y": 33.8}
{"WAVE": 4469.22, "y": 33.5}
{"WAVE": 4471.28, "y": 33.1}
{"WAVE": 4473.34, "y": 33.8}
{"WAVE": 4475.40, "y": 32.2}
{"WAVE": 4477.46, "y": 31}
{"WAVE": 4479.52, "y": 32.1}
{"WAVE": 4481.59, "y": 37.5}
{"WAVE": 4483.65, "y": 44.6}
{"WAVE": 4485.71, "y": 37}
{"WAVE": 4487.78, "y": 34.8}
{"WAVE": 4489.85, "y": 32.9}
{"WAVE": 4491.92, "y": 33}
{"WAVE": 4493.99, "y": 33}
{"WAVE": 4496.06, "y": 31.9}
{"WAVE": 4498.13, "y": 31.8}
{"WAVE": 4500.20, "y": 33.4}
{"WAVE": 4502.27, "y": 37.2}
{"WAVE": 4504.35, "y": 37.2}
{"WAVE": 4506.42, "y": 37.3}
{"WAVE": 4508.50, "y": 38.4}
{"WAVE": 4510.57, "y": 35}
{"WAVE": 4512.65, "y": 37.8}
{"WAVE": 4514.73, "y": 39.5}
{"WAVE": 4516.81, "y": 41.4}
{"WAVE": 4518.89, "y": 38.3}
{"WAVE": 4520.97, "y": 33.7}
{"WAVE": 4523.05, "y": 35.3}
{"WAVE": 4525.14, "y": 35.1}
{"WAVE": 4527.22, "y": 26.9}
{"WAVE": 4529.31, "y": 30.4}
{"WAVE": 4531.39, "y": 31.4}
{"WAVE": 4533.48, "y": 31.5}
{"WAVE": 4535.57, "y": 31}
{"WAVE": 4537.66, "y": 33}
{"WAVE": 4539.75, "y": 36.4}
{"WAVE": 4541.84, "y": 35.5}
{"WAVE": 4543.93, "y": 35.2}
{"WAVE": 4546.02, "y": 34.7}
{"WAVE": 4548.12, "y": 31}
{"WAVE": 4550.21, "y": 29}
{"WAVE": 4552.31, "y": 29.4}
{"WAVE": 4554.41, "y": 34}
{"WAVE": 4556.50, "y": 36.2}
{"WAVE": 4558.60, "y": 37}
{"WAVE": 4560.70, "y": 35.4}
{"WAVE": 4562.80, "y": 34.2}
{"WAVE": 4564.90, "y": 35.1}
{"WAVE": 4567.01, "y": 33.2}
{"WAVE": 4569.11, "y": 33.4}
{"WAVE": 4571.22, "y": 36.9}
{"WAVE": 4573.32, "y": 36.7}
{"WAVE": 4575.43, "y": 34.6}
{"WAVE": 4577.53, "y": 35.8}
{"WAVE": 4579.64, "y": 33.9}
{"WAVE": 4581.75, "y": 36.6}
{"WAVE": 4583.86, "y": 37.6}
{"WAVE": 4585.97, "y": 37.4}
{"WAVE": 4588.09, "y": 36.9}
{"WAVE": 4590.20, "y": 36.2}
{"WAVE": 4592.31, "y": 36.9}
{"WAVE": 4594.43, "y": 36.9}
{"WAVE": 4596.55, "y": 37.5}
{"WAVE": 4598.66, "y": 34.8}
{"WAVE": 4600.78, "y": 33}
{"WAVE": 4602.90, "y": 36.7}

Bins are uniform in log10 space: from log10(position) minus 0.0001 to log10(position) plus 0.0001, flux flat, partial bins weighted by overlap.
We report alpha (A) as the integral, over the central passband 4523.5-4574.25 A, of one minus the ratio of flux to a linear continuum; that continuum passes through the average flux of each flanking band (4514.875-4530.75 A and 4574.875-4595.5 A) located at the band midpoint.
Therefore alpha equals 2.7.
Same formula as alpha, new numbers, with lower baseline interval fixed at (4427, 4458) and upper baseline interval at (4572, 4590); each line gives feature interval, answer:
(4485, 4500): -0.1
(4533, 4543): 0.3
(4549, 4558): 0.7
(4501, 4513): -1.2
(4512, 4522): -1.2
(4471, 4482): -0.2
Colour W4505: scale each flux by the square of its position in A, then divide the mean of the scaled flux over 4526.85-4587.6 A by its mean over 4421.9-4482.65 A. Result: 1.12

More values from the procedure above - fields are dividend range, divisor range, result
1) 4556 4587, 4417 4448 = 1.17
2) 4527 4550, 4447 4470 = 1.09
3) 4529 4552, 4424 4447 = 1.07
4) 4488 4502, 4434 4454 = 1.04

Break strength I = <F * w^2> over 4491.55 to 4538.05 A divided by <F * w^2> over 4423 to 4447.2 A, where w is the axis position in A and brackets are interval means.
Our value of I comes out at 1.12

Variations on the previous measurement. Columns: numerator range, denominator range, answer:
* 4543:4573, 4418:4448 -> 1.11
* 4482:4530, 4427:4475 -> 1.15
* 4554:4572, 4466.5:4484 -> 1.06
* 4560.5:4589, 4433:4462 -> 1.20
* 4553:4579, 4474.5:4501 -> 1.06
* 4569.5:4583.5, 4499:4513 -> 1.01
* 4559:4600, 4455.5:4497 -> 1.13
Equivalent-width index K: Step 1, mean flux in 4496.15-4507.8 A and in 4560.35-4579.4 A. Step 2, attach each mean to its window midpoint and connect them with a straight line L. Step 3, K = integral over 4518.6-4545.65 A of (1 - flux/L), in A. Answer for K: 1.4 A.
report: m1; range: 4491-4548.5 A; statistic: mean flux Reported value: 34.6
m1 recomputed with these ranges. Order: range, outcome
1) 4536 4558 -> 33.4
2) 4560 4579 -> 35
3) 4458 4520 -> 34.8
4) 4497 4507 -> 35.3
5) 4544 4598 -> 35.1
